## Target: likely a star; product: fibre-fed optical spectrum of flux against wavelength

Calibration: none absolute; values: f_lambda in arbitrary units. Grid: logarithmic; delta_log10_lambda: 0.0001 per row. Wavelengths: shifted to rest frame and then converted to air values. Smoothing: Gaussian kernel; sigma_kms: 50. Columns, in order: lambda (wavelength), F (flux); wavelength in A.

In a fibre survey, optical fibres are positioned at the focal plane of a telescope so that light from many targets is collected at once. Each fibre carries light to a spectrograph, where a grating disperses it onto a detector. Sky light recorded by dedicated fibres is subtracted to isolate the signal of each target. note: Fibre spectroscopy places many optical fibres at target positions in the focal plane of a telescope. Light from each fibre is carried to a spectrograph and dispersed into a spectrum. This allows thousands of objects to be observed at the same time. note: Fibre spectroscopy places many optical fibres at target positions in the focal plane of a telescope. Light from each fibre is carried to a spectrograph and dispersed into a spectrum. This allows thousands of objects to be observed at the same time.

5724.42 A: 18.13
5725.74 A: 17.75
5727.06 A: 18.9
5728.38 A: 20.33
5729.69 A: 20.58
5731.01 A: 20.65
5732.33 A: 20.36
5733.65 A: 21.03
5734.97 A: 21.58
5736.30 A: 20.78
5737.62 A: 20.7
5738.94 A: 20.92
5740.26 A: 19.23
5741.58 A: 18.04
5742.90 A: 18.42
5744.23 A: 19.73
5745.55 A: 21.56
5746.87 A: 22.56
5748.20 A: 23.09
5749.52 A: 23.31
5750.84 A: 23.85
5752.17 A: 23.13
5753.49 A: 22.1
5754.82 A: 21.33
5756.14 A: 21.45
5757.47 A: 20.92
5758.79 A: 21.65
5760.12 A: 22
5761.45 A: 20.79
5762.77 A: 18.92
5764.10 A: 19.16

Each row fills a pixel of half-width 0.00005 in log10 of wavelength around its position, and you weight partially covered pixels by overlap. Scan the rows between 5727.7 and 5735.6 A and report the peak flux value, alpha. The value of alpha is 21.58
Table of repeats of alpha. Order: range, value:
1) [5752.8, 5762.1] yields 22.1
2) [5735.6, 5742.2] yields 20.92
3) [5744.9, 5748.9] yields 23.09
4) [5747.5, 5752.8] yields 23.85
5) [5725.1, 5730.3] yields 20.58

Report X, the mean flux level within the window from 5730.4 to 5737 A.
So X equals 20.9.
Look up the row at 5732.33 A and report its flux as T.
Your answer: 20.36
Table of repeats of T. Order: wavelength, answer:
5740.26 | 19.23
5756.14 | 21.45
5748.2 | 23.09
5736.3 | 20.78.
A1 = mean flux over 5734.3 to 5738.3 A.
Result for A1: 21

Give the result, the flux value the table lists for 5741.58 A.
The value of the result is 18.04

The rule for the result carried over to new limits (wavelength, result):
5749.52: 23.31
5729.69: 20.58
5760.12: 22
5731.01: 20.65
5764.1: 19.16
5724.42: 18.13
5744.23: 19.73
